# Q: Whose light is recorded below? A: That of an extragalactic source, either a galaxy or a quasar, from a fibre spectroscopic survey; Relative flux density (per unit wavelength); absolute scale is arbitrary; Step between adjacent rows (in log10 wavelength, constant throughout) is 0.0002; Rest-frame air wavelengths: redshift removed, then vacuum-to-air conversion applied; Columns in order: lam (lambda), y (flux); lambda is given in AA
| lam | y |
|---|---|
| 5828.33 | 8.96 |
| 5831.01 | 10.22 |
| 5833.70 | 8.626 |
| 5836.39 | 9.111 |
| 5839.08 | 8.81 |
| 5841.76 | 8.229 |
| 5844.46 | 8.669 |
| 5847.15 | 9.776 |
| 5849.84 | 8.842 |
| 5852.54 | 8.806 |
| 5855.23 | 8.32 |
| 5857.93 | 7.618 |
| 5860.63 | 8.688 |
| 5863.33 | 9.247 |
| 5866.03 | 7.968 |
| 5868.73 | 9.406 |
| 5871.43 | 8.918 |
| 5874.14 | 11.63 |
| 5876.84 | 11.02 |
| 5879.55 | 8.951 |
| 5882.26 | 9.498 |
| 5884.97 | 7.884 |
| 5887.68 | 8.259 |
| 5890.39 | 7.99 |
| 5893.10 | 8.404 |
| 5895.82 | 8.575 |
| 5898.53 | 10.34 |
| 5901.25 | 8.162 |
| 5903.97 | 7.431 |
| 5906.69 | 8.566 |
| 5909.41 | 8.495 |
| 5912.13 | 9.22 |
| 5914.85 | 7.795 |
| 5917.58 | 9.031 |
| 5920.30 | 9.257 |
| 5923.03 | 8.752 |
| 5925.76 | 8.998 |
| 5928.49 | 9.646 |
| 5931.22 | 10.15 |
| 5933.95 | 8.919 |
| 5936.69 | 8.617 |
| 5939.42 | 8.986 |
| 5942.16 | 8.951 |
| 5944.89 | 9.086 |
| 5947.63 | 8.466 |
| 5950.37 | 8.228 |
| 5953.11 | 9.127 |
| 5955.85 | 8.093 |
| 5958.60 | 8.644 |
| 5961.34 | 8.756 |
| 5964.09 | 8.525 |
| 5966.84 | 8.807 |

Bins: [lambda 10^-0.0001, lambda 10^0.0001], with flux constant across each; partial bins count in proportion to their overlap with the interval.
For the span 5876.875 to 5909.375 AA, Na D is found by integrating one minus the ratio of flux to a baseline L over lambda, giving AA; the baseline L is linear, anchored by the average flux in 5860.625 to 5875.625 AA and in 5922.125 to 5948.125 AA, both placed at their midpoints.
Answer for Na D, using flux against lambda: 2.2 AA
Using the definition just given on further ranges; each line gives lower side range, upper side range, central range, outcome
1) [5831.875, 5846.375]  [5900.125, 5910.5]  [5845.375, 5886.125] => -2.8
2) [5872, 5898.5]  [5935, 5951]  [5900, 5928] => 1.1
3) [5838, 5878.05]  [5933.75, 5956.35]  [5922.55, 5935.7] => -0.8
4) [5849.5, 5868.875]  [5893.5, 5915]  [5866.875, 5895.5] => -1.9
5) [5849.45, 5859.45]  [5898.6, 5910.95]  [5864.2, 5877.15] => -2.0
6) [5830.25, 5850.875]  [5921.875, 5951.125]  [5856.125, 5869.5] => 0.7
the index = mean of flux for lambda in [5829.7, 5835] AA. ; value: 9.42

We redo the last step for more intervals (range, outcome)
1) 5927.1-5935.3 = 9.57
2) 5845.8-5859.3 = 8.67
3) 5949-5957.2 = 8.49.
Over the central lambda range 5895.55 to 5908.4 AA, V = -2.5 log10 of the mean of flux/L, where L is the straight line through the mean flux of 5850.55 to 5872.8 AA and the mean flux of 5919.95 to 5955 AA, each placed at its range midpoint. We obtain 0.03 mag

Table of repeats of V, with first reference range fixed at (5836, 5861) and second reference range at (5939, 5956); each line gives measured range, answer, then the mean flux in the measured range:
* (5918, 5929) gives -0.05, 9.11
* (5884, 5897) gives 0.06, 8.23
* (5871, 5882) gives -0.17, 10.2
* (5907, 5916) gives 0.02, 8.53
